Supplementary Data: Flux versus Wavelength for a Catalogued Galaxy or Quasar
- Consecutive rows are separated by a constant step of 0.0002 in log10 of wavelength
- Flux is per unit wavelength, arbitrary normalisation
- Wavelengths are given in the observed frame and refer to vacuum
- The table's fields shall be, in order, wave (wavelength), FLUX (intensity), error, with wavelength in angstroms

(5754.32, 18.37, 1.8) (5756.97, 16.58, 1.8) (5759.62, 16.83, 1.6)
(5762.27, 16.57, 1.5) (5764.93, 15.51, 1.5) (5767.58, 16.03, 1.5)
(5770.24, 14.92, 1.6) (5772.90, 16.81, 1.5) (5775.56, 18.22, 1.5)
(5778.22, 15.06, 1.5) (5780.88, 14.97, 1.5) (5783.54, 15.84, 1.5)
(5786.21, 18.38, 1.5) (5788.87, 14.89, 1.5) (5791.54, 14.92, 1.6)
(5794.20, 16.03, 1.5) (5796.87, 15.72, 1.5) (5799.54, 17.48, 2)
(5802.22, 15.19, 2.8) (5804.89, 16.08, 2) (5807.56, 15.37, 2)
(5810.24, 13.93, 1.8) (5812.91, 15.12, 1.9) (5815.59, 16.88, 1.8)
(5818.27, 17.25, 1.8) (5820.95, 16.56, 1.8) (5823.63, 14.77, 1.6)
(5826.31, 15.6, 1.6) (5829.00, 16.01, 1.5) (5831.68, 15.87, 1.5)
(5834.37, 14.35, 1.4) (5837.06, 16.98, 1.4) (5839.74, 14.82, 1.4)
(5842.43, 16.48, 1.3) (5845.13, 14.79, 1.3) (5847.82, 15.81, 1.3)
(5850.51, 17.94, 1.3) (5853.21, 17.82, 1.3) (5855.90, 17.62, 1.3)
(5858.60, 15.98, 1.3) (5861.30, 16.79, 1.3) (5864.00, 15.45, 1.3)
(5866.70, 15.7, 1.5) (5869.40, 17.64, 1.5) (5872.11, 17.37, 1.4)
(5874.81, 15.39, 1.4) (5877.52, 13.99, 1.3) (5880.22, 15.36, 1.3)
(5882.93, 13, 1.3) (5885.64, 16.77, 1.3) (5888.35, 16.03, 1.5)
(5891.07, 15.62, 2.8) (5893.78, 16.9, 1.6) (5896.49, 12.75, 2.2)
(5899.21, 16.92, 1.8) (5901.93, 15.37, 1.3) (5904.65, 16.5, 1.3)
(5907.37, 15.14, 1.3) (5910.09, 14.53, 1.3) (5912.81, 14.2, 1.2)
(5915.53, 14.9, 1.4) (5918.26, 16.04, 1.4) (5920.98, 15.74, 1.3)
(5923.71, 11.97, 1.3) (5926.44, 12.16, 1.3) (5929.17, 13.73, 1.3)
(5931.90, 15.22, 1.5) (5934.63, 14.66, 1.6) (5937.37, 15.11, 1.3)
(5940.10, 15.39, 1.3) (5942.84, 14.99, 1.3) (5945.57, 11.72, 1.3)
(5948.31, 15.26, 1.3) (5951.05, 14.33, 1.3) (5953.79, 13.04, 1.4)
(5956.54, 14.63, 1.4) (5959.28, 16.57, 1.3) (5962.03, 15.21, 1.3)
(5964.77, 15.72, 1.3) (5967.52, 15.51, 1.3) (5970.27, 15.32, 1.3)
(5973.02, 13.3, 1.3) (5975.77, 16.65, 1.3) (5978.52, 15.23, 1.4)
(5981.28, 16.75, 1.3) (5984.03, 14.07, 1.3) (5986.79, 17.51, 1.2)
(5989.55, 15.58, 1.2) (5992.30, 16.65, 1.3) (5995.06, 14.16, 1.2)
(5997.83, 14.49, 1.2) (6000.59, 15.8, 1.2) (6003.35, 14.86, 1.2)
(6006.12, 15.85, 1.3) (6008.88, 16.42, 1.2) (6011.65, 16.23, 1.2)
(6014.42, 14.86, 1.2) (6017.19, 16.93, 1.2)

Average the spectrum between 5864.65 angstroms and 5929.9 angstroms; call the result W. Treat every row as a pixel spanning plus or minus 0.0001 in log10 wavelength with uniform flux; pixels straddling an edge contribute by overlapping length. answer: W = 15.2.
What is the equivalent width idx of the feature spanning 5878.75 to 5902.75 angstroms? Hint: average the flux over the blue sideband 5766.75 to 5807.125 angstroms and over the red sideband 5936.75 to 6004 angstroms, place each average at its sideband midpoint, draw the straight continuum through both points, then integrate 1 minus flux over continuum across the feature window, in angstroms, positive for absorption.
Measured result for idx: 0.2 angstroms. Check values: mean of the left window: 16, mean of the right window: 15.1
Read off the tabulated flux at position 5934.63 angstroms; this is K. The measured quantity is 14.66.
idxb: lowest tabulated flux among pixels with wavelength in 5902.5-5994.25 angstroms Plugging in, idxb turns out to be 11.72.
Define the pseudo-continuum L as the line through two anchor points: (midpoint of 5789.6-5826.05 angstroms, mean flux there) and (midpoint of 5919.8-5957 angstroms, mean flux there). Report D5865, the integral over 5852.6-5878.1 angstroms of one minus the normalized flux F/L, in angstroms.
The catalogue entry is -2.3 angstroms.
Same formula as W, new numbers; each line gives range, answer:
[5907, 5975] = 14.6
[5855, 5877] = 16.4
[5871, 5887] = 15.3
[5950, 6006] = 15.3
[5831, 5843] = 15.6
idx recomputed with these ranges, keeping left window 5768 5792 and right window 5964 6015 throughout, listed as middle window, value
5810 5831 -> 0.1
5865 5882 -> 0.0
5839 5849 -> 0.2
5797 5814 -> 0.5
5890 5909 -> 0.2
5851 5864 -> -0.9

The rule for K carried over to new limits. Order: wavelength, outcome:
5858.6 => 15.98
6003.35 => 14.86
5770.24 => 14.92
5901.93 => 15.37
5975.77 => 16.65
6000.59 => 15.8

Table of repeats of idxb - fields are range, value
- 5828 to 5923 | 12.75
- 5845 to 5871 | 14.79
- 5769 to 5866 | 13.93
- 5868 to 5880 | 13.99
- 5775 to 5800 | 14.89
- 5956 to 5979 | 13.3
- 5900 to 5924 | 11.97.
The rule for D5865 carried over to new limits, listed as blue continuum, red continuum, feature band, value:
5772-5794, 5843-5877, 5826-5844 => 0.7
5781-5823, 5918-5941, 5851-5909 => -3.7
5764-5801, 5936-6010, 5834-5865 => -1.1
